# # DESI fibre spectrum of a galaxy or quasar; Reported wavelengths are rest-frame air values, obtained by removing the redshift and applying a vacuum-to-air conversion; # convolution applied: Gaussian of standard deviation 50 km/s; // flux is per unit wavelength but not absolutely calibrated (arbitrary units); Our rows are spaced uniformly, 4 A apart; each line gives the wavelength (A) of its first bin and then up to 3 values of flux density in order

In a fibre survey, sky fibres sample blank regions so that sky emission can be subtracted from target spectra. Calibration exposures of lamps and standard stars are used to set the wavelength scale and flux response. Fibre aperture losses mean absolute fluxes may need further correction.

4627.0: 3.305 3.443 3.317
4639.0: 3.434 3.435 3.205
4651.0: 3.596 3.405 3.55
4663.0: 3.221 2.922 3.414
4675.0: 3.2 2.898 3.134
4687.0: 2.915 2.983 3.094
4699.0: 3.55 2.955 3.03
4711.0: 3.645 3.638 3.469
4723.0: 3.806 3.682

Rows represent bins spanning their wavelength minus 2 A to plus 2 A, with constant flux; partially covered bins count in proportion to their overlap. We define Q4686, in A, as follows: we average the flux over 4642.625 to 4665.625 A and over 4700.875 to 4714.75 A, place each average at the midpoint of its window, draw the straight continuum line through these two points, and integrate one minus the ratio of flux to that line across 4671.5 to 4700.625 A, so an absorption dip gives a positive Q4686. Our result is 1.7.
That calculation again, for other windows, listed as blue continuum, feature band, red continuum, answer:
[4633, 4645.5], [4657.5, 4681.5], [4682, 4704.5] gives 0.3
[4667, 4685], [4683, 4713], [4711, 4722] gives 1.9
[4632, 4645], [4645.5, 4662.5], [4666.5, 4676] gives -0.6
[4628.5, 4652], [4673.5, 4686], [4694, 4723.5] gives 1.2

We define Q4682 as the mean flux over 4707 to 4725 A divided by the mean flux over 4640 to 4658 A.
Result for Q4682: 1.04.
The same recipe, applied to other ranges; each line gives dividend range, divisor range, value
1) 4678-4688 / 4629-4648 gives 0.89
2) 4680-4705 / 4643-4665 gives 0.91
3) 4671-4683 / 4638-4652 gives 0.92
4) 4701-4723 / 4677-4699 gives 1.11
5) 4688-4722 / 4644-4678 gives 1.00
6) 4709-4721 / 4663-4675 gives 1.13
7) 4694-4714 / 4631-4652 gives 0.97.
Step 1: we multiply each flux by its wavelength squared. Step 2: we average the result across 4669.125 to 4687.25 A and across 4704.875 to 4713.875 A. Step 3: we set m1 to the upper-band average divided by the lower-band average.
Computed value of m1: 1.09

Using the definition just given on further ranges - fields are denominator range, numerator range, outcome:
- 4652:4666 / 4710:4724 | 1.10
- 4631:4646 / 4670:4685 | 0.94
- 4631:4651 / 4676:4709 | 0.93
